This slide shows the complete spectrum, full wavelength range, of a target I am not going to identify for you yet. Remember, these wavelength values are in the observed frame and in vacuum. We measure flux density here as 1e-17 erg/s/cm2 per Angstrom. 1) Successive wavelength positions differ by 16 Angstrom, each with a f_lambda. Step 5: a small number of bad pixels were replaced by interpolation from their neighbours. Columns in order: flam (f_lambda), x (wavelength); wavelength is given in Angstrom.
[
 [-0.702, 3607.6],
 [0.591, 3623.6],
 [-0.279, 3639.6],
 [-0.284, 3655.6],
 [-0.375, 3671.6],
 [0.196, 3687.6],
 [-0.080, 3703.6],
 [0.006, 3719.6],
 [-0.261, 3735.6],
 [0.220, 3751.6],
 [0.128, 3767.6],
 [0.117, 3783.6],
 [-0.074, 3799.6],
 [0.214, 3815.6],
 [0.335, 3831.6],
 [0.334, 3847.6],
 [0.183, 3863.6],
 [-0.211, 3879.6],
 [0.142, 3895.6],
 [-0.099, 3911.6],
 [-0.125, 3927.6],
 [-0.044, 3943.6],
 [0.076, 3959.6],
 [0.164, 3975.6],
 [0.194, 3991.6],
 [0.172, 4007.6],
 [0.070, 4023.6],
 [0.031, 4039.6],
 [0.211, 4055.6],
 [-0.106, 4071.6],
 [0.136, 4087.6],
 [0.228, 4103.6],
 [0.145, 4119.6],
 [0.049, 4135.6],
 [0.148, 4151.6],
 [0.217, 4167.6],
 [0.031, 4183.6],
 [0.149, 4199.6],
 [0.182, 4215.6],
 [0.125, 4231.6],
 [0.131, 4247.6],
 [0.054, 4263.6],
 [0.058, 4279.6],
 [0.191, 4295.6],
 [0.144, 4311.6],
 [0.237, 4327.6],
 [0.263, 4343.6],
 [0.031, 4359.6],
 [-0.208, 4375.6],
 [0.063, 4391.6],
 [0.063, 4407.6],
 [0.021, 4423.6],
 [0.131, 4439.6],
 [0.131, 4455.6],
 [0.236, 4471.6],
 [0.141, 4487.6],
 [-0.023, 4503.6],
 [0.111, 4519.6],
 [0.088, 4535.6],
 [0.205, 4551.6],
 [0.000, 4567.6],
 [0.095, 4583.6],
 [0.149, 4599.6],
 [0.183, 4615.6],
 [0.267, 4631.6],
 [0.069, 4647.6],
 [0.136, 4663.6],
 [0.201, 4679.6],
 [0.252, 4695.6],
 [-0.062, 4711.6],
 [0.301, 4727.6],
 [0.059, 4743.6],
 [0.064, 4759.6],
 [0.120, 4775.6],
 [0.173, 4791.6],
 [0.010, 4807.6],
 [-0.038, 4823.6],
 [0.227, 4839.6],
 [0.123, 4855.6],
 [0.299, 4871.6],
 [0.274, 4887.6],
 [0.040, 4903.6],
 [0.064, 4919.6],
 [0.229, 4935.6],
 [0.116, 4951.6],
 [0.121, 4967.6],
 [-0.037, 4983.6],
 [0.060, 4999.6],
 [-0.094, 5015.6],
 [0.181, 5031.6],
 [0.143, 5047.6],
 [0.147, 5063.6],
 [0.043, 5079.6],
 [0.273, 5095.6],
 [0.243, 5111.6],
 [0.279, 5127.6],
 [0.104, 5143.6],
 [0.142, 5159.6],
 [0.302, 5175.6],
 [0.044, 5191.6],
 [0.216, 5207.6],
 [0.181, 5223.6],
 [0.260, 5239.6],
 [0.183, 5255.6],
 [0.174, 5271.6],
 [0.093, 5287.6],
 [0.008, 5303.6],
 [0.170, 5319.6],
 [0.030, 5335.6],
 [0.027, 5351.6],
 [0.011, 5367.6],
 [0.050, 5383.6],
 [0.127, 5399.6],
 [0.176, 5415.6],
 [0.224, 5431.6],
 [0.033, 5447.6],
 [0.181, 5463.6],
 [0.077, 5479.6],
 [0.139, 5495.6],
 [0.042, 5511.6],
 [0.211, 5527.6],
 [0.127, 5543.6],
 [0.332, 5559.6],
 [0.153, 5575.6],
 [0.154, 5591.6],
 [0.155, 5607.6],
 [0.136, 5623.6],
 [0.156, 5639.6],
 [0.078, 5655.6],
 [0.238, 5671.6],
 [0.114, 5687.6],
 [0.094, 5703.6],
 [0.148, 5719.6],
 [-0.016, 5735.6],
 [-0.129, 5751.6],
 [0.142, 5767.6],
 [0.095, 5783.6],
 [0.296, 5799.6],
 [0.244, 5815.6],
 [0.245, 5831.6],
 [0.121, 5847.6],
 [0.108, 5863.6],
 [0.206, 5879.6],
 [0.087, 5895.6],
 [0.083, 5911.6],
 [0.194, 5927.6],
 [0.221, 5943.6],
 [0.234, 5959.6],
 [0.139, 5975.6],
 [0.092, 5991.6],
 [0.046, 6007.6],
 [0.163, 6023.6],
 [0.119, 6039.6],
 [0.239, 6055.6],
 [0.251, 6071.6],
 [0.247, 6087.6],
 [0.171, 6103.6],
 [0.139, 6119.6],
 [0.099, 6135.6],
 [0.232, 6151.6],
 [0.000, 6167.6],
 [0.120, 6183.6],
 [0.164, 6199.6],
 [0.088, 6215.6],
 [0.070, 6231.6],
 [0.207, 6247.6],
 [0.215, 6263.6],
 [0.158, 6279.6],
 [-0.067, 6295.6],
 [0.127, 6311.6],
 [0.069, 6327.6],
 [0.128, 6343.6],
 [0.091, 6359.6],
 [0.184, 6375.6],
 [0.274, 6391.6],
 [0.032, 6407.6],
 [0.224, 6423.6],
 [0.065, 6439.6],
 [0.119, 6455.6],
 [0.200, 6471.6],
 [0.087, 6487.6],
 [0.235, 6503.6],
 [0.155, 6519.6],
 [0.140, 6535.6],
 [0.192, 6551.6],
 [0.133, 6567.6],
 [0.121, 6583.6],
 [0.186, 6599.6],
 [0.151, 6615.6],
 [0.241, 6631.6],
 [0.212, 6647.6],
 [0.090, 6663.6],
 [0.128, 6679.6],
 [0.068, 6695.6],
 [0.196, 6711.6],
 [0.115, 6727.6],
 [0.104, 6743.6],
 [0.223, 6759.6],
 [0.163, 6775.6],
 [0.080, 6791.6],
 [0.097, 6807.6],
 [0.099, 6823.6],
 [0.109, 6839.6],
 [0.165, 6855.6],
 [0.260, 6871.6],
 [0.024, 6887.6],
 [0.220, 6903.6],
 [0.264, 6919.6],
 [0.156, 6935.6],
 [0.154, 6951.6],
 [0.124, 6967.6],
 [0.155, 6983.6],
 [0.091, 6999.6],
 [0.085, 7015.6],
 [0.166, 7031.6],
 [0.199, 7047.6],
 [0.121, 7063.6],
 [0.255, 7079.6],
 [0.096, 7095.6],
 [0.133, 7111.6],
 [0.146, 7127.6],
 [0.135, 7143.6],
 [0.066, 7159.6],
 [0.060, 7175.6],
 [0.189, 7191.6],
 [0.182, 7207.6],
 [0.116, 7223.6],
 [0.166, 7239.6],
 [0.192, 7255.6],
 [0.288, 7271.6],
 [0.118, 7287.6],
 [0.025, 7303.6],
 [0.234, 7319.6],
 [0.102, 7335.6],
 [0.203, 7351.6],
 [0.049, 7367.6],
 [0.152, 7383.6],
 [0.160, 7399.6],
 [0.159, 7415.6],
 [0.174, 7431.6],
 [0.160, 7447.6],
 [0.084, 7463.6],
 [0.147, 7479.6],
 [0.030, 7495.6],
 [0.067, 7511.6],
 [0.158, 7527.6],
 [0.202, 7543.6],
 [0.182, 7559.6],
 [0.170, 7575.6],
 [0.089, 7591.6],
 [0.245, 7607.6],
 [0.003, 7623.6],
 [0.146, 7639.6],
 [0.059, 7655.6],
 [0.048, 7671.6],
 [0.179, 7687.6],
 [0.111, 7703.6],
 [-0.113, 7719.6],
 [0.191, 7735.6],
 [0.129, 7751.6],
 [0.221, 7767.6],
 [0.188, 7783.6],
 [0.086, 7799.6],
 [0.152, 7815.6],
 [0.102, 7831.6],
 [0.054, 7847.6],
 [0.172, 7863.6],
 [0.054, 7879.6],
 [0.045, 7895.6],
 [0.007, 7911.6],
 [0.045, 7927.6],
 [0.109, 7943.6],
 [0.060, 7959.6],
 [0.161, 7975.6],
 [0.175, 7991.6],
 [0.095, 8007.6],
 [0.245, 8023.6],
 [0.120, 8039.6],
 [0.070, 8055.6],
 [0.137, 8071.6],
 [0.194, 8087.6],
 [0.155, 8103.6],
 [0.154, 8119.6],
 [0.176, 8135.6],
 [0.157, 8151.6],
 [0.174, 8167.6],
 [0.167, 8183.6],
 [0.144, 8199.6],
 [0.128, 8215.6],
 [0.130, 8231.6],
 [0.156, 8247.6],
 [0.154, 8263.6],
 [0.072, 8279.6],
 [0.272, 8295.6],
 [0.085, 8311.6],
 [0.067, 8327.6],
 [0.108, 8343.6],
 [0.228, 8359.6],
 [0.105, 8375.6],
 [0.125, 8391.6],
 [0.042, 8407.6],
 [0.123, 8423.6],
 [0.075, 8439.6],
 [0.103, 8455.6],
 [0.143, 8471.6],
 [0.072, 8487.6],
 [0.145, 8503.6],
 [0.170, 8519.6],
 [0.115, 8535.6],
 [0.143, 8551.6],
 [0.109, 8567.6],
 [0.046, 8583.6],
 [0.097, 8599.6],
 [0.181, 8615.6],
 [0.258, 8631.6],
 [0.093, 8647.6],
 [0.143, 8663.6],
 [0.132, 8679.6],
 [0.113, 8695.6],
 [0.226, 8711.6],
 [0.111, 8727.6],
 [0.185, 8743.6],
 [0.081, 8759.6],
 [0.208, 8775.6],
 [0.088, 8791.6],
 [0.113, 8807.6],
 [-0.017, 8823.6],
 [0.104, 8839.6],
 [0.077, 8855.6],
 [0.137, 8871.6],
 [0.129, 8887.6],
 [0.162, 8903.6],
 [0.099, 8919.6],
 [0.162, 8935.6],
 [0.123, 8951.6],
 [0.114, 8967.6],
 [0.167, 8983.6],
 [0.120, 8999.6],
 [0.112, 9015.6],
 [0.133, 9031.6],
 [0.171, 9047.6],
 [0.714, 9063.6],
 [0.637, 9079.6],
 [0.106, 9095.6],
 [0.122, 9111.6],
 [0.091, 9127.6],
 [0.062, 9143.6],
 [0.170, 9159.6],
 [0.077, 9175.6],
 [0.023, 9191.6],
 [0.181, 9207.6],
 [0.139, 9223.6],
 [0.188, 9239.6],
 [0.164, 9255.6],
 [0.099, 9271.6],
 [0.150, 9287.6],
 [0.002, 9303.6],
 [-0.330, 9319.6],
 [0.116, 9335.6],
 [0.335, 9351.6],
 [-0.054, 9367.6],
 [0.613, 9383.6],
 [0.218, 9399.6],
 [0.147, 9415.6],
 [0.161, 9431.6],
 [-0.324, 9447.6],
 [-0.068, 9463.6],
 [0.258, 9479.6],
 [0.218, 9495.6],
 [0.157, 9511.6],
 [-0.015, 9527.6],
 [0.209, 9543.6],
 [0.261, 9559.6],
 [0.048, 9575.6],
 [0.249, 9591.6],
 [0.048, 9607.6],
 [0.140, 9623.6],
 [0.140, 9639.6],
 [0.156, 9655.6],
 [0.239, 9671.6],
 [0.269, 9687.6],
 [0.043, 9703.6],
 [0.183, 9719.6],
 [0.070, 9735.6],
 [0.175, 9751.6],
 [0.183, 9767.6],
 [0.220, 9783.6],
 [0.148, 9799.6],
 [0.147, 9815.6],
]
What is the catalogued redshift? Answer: 1.43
